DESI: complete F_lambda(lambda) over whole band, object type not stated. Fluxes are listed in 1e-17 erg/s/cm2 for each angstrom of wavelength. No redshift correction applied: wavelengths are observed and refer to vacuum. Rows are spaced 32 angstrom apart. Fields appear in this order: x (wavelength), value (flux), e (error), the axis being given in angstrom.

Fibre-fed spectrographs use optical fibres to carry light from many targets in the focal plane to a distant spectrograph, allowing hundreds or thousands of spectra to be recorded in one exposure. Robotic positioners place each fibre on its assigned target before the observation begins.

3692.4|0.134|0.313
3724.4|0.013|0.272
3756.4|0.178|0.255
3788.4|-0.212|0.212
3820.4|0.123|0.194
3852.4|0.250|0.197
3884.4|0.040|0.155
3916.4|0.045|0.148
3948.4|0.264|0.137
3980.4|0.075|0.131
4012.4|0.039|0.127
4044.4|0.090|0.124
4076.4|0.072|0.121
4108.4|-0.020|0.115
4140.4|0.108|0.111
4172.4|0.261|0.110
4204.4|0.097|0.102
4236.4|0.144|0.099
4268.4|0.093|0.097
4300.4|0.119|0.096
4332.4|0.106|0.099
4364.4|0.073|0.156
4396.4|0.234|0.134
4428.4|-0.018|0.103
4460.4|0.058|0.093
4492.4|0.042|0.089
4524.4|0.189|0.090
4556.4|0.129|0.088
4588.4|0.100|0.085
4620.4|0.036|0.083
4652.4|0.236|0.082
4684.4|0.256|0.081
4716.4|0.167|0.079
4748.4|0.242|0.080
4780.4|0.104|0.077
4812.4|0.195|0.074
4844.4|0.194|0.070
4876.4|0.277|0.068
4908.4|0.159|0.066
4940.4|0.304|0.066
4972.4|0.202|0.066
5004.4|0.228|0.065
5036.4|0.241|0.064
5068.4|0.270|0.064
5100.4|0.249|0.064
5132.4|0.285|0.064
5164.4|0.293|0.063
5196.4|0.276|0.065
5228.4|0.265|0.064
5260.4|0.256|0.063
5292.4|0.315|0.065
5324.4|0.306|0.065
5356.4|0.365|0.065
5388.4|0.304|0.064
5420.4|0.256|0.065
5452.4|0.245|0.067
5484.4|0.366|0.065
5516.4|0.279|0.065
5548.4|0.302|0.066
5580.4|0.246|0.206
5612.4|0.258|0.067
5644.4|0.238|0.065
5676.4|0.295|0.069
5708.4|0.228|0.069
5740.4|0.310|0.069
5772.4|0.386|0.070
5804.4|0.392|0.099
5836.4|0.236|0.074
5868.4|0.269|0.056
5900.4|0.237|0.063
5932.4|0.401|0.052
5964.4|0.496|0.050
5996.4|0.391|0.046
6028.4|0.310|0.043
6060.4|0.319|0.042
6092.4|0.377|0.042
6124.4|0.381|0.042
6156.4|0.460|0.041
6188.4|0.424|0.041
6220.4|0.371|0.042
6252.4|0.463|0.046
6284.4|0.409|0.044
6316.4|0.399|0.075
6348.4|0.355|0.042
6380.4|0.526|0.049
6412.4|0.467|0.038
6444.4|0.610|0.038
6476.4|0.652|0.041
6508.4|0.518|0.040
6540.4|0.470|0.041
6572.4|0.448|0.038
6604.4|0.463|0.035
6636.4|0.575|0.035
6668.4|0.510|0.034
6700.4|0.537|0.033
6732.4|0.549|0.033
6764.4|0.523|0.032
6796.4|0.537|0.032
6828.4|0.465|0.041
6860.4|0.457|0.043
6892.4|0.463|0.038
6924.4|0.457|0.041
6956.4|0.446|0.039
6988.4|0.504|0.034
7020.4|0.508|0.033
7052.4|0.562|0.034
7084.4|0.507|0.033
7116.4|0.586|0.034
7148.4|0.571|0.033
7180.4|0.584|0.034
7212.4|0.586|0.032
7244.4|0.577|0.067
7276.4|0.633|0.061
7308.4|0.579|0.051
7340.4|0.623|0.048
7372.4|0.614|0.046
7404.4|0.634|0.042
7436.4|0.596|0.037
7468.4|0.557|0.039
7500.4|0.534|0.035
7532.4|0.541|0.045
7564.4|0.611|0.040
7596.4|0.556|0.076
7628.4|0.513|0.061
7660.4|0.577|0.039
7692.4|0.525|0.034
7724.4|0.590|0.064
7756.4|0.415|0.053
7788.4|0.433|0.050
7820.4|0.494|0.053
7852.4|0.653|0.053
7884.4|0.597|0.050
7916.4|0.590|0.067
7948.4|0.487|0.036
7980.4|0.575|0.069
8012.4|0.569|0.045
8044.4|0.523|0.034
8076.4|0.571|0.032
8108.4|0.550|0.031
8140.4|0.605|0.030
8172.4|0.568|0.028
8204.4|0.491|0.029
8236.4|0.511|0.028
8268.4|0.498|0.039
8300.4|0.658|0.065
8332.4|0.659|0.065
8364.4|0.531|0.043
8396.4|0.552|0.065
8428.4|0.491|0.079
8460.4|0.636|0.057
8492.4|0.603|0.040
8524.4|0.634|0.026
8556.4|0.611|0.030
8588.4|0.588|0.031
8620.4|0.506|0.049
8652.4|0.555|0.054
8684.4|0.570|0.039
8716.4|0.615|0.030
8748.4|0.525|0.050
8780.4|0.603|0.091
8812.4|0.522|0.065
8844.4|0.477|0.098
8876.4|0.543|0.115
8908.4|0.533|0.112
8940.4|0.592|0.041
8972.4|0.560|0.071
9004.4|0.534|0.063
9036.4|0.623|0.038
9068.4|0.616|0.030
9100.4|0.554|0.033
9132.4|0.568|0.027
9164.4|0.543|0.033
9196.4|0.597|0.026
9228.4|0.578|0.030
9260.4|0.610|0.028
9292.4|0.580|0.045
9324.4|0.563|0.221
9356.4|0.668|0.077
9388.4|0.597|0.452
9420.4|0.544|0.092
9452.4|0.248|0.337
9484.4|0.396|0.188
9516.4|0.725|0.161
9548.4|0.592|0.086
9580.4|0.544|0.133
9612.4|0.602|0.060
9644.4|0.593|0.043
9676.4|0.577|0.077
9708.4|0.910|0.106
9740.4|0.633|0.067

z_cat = 0.60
